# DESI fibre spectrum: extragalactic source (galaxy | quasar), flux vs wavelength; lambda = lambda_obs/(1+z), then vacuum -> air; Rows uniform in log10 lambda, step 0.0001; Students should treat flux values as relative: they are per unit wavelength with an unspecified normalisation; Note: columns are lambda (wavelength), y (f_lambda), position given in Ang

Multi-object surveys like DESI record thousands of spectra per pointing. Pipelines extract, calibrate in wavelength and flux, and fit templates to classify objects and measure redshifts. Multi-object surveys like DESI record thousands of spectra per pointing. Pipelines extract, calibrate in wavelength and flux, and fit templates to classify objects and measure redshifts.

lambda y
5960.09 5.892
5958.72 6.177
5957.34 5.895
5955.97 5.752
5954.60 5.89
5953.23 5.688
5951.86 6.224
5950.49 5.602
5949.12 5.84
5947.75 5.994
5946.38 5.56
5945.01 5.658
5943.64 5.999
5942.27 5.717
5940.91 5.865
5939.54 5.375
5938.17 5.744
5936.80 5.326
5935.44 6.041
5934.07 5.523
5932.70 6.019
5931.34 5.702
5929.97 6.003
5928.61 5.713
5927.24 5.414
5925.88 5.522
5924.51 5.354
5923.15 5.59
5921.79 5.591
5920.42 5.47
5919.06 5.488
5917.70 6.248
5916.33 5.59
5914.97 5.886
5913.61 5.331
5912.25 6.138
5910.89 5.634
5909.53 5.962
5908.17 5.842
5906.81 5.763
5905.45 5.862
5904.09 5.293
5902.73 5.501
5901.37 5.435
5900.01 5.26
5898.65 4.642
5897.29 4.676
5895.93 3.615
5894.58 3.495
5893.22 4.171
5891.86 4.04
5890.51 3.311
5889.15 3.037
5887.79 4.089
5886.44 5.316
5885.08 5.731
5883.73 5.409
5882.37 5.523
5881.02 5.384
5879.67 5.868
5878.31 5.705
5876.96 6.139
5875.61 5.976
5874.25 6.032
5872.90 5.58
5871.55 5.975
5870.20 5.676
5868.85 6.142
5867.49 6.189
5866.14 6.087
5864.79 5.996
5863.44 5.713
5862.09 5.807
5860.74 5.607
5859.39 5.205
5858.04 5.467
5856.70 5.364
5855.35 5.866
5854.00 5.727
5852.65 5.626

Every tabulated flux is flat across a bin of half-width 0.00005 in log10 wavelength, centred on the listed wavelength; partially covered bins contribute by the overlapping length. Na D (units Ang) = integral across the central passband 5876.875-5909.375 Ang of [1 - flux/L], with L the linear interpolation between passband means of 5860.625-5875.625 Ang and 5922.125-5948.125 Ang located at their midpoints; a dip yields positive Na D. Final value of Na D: 4.8 Ang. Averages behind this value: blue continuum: 5.9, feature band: 4.96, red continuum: 5.69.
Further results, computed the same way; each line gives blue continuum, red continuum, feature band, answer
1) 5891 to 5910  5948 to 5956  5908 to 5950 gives -2.1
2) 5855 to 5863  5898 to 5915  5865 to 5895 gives 1.7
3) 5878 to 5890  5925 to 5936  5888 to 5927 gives 2.1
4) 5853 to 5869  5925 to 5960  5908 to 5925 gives 0.2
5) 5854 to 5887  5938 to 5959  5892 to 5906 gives 2.4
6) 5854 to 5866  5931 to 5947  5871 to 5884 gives -0.2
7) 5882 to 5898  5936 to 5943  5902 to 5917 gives -2.7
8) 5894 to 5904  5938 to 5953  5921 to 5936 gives -0.8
